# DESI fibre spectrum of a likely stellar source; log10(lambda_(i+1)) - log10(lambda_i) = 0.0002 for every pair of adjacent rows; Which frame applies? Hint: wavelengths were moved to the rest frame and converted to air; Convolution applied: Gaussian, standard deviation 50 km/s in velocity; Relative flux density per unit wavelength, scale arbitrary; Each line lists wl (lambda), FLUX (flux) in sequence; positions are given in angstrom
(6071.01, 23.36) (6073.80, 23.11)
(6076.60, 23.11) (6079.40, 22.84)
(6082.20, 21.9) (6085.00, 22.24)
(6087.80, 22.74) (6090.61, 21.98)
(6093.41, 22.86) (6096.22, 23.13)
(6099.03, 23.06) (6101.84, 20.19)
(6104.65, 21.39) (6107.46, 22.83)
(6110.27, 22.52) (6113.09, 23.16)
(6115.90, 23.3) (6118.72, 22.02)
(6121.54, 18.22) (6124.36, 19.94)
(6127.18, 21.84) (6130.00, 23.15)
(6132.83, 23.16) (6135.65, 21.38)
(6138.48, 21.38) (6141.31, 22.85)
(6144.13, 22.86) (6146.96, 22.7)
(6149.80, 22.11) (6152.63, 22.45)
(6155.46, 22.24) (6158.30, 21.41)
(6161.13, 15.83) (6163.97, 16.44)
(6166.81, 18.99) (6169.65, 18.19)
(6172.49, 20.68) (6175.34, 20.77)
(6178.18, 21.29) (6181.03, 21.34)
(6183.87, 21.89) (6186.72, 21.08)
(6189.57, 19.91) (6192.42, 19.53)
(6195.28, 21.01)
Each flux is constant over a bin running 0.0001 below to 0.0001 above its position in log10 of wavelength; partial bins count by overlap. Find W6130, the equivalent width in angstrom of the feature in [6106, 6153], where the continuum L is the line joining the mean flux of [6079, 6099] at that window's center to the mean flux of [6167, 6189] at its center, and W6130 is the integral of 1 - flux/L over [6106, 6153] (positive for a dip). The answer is -0.9 angstrom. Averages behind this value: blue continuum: 22.5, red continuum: 20.6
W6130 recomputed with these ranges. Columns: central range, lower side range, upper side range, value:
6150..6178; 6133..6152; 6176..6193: 2.3 angstrom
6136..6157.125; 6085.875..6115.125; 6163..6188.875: -1.3 angstrom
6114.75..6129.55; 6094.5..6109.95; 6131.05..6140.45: 0.6 angstrom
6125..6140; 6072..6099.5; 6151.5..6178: -0.8 angstrom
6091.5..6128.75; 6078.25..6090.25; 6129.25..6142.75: 0.8 angstrom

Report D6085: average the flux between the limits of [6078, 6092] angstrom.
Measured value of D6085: 22.3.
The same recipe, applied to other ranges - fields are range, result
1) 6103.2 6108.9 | 22.1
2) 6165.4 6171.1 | 18.6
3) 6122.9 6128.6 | 20.9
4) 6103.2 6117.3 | 22.6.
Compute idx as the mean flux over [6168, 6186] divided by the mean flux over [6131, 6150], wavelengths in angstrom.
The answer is 0.92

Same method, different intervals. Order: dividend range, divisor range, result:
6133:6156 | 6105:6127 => 1.03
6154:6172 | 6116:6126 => 0.92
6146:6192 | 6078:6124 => 0.92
